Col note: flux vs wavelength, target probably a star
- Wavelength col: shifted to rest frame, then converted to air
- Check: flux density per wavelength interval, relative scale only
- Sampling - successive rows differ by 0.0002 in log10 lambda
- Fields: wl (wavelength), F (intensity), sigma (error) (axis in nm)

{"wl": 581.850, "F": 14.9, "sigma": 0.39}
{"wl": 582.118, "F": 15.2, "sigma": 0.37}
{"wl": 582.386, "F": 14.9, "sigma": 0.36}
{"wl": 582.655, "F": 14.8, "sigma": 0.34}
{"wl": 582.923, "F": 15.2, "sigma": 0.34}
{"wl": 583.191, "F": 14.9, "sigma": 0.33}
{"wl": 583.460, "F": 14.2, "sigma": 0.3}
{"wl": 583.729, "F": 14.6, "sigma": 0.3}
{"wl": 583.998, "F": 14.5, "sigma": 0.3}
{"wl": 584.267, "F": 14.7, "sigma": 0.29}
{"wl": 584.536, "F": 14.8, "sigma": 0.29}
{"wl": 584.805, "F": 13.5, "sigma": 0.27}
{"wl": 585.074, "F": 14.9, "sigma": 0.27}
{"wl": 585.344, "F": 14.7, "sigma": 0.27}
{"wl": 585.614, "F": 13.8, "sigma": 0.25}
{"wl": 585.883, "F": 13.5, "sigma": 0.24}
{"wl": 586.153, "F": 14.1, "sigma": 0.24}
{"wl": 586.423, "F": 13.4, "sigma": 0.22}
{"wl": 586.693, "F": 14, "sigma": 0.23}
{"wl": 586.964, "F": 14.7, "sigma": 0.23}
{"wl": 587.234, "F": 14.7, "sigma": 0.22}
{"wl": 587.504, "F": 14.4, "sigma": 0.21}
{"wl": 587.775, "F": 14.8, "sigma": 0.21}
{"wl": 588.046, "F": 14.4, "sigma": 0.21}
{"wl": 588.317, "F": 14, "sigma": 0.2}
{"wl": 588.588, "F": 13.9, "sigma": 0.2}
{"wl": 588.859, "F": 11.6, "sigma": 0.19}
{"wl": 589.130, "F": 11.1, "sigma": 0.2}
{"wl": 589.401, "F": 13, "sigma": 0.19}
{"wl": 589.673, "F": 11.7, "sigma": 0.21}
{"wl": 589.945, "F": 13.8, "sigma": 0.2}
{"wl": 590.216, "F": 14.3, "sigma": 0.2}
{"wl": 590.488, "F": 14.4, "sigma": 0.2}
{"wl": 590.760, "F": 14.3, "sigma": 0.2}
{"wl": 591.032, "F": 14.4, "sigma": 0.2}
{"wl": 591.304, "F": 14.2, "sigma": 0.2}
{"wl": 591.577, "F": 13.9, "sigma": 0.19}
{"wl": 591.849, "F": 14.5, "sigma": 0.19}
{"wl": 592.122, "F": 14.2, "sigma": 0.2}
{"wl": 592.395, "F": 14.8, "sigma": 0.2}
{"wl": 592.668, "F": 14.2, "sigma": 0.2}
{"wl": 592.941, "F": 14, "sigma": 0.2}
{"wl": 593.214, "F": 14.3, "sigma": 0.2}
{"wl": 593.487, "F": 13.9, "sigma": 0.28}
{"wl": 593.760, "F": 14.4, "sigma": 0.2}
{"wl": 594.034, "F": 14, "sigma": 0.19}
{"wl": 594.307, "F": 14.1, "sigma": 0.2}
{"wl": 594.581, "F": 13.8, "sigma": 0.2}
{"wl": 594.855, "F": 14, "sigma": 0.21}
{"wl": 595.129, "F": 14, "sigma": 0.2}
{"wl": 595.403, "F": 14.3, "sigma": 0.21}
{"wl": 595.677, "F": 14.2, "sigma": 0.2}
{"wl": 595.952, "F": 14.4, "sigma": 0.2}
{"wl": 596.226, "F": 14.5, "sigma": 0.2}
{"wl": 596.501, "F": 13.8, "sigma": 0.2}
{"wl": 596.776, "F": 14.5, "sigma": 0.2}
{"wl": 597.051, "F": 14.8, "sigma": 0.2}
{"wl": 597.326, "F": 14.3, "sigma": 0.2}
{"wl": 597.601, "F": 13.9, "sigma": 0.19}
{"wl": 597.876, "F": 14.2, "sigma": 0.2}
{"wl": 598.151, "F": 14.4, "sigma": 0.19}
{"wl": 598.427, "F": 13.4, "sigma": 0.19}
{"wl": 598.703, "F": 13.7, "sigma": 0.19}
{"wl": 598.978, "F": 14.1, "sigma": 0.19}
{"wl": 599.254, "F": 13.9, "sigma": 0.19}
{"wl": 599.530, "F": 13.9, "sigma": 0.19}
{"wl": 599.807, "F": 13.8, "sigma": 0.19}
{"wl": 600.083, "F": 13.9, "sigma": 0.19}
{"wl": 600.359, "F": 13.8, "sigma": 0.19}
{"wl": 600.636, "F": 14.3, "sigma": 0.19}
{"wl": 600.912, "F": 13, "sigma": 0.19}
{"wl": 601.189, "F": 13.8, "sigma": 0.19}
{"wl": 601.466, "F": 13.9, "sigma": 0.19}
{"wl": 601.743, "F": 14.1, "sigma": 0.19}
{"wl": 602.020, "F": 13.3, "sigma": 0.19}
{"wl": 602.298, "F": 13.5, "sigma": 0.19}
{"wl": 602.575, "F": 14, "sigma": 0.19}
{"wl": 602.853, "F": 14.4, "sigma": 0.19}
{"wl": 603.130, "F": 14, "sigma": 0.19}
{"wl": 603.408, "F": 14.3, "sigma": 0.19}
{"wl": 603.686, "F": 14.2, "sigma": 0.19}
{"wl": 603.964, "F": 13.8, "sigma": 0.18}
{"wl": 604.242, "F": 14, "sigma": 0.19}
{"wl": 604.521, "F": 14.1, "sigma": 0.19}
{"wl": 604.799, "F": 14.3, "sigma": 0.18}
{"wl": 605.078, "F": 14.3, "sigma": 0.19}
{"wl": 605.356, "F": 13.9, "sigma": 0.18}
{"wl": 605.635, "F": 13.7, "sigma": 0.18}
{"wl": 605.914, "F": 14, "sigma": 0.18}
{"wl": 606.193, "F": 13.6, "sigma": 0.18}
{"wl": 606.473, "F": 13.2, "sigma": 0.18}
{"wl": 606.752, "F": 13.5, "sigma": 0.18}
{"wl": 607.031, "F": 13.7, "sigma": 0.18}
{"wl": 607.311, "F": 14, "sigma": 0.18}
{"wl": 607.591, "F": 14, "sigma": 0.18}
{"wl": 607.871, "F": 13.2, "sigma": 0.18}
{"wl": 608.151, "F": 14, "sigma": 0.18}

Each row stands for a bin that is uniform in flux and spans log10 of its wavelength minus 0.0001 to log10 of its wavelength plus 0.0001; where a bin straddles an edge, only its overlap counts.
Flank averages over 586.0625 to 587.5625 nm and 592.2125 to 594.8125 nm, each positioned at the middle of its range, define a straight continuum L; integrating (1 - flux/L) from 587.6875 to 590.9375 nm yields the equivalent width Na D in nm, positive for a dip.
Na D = 0.17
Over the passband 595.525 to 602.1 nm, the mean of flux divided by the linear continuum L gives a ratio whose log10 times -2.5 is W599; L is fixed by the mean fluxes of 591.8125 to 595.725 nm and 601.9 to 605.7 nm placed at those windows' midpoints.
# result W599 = 0.006 mag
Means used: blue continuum 14.2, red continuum 14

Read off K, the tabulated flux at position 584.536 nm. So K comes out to 14.8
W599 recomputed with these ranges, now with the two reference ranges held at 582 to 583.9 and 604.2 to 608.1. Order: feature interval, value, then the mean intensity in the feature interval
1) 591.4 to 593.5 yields 0.01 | 14.2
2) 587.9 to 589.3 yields 0.12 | 13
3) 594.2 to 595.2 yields 0.03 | 14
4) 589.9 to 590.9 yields 0.02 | 14.2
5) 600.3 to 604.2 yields 0.01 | 13.9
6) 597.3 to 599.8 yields 0.01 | 14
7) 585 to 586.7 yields 0.05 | 14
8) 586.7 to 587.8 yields 0.01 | 14.6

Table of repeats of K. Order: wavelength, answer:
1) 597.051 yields 14.8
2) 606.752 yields 13.5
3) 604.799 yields 14.3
